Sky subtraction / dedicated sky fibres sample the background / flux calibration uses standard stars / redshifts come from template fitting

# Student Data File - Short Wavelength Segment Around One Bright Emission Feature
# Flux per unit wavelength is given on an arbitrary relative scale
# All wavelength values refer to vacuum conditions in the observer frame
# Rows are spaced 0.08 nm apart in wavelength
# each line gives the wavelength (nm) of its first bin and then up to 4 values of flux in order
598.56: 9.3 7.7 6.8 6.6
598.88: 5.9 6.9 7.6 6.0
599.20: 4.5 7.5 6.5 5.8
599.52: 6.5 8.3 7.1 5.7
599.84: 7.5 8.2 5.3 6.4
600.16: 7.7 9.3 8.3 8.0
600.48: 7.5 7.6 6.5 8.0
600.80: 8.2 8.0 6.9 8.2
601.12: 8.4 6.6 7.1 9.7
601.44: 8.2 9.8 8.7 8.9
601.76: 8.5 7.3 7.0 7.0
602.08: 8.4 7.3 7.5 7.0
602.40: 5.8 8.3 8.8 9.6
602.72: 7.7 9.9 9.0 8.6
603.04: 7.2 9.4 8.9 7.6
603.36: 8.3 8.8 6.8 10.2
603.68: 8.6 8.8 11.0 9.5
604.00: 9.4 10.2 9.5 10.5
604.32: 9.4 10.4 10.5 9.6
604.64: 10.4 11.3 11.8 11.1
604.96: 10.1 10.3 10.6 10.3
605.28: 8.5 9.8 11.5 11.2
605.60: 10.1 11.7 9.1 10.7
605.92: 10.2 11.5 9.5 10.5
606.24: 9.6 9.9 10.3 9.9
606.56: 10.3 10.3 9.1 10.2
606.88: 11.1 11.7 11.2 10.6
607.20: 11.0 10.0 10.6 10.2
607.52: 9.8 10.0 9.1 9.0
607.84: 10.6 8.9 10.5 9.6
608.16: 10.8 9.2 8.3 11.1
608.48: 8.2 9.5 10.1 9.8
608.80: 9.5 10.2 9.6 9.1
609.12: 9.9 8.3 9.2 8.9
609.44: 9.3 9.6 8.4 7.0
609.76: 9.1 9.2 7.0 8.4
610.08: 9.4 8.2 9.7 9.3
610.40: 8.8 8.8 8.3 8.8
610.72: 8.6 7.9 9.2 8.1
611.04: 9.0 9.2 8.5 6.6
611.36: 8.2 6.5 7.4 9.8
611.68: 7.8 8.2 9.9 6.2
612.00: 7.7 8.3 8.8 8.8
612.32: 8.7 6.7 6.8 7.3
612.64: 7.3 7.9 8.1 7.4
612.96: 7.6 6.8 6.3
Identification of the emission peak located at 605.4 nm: Mg II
